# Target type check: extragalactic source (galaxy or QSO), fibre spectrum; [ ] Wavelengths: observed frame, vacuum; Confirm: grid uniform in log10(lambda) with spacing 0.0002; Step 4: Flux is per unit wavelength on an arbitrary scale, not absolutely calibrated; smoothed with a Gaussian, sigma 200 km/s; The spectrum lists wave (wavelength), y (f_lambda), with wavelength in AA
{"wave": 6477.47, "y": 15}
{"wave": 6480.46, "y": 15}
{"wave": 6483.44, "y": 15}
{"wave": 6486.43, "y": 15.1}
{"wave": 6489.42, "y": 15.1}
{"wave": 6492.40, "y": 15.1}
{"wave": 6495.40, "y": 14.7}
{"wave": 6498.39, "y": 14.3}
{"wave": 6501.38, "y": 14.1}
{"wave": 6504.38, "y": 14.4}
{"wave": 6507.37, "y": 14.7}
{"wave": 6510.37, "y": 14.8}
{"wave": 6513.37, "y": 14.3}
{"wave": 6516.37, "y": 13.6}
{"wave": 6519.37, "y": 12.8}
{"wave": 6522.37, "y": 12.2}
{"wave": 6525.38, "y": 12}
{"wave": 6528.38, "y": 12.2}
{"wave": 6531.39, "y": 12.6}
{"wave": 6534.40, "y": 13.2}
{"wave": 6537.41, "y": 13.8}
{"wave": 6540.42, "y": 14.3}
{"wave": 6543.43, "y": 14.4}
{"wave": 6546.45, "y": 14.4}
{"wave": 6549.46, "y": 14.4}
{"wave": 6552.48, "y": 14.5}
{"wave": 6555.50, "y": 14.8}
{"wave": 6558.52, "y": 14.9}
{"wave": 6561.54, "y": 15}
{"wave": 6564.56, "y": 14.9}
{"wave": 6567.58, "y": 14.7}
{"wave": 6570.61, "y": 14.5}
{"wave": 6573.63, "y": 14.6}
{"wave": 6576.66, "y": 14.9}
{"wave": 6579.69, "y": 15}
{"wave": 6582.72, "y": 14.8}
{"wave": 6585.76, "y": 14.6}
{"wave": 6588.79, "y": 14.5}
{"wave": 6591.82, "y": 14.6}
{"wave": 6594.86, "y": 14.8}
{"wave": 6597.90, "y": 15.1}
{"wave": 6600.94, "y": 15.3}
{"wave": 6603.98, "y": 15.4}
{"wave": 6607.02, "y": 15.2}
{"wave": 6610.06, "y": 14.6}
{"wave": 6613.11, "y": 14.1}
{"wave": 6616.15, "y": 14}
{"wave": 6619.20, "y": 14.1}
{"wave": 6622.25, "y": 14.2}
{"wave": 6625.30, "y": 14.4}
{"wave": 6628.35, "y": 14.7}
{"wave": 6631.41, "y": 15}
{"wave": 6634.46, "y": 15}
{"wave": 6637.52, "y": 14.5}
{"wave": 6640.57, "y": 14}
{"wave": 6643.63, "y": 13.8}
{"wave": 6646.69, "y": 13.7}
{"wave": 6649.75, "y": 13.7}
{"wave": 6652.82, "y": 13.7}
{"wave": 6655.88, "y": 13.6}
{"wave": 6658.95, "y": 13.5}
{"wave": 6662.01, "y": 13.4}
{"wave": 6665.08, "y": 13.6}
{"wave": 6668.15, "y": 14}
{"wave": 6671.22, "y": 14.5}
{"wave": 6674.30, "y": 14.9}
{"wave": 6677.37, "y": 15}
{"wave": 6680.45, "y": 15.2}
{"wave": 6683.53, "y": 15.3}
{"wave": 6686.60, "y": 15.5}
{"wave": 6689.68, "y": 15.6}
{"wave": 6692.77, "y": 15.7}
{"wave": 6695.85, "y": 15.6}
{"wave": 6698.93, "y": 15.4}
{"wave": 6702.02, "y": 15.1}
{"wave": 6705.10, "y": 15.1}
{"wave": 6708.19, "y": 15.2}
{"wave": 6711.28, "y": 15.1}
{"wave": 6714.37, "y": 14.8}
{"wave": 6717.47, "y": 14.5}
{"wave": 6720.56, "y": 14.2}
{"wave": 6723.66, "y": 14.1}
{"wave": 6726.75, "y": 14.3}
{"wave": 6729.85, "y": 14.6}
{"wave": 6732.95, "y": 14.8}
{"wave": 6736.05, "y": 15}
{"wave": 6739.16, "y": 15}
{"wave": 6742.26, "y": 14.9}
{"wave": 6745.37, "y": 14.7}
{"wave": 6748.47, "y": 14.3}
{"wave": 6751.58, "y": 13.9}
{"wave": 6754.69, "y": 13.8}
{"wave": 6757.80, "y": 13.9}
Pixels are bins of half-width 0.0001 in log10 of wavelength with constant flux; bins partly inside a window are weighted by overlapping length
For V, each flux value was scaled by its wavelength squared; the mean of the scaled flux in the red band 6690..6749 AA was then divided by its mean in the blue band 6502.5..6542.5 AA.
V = 1.2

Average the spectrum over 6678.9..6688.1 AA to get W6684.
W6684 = 15.3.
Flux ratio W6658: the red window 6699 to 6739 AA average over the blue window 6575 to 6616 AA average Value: 1.00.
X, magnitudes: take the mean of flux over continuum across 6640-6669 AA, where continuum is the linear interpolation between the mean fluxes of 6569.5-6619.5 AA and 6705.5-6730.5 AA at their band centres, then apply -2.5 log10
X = 0.08 mag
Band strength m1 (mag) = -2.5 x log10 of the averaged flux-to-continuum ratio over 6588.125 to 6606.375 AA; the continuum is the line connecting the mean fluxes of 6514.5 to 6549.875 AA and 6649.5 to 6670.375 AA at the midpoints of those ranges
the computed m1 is -0.11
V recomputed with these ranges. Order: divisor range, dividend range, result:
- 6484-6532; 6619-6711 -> 1.10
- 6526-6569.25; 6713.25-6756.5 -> 1.09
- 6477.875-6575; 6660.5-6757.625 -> 1.10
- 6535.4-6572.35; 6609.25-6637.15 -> 1.02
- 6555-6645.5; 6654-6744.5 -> 1.04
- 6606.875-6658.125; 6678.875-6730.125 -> 1.08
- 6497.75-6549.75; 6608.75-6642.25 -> 1.09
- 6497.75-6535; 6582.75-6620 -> 1.12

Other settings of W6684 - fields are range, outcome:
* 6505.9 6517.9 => 14.3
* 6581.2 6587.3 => 14.7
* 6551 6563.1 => 14.8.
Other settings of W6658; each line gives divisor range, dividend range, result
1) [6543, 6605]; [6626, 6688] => 0.97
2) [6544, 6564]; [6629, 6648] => 0.98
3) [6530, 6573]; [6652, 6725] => 1.03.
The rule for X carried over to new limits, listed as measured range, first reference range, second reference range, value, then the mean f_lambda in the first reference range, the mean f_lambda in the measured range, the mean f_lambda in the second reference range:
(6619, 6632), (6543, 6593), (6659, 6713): 0.02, 14.7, 14.5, 14.9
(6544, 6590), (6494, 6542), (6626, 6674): -0.07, 13.6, 14.7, 14.1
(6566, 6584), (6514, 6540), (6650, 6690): -0.10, 12.9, 14.8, 14.4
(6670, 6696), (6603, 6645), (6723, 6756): -0.05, 14.5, 15.2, 14.5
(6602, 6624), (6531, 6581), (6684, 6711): 0.02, 14.4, 14.5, 15.4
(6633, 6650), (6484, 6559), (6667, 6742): 0.04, 14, 14.1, 14.9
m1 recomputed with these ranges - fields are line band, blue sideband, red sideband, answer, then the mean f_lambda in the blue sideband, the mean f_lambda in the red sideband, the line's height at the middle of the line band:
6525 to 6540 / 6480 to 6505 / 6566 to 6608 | 0.15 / 14.8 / 14.9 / 14.8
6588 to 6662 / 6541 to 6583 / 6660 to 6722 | 0.03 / 14.7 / 14.9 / 14.8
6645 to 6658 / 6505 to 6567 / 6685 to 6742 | 0.07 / 13.9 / 15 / 14.6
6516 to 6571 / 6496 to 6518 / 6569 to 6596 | 0.05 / 14.3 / 14.7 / 14.5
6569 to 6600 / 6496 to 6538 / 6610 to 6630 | -0.06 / 13.5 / 14.3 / 14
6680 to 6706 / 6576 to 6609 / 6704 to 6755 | -0.05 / 14.9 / 14.6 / 14.7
